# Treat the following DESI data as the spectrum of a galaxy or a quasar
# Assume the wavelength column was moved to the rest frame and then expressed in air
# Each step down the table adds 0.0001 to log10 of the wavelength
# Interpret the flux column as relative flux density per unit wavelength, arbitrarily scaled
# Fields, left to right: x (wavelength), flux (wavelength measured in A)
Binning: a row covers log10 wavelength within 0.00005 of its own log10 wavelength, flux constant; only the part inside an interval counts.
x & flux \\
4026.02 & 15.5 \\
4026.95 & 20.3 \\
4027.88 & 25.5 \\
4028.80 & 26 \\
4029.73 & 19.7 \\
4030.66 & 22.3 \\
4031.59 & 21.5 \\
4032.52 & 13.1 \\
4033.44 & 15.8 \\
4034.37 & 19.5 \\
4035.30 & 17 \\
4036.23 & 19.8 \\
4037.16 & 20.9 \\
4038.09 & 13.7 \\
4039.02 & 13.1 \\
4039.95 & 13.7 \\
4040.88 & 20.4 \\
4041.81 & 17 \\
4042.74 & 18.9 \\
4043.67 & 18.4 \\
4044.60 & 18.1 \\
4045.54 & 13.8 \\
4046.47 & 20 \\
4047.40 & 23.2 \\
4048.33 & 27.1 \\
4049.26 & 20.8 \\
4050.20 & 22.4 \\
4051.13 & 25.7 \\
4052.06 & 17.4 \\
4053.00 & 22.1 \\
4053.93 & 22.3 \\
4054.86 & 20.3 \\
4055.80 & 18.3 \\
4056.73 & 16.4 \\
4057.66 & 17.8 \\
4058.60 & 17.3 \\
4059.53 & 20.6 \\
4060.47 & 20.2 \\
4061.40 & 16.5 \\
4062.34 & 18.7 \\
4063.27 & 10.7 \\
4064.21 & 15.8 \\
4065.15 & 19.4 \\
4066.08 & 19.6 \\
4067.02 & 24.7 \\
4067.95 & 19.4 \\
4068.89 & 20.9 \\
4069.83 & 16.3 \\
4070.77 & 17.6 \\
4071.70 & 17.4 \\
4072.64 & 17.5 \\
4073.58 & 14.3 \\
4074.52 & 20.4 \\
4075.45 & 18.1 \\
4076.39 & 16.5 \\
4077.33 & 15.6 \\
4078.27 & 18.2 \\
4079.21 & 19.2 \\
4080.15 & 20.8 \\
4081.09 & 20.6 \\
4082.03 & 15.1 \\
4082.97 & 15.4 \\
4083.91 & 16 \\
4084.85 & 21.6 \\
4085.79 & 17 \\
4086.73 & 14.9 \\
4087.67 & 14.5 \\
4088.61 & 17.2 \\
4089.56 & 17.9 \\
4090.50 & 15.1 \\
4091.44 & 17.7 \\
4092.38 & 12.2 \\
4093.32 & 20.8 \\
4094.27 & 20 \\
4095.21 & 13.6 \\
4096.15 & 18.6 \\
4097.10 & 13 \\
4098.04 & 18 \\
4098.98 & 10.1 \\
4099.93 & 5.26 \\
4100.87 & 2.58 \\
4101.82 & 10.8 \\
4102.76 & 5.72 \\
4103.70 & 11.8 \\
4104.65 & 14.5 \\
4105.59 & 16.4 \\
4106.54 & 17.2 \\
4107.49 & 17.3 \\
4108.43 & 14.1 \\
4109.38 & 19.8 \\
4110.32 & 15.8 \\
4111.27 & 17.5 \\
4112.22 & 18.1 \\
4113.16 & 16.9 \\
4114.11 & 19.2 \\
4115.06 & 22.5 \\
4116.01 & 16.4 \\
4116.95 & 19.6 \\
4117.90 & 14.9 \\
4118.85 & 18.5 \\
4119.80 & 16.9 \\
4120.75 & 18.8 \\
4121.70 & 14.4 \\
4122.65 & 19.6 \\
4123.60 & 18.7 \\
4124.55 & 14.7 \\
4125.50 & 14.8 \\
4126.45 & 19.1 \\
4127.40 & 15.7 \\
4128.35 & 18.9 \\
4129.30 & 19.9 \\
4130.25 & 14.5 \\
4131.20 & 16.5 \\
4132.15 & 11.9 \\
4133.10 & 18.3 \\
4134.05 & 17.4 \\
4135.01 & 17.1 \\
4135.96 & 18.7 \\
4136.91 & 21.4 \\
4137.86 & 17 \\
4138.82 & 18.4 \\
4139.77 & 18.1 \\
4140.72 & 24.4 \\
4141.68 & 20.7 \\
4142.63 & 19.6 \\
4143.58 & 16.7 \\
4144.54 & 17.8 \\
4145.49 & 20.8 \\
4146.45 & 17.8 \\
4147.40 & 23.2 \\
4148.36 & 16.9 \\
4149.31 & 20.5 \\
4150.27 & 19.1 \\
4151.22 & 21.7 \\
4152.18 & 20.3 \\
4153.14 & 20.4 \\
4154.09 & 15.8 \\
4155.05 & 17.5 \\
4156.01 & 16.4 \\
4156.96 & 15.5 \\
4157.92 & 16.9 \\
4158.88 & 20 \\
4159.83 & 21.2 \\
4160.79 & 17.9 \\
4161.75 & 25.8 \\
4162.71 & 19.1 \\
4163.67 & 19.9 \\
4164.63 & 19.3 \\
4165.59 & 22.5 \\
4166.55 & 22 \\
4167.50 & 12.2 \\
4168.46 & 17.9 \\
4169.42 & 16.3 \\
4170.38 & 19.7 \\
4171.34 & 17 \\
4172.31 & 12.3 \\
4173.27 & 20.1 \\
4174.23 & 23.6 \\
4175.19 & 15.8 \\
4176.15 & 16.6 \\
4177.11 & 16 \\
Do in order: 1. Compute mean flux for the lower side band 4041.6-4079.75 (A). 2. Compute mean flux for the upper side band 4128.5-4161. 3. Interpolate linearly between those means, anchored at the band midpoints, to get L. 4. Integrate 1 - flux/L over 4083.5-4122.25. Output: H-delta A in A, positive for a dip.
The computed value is 6.3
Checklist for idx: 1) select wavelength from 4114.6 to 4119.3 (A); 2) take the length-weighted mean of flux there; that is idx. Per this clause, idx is 18.4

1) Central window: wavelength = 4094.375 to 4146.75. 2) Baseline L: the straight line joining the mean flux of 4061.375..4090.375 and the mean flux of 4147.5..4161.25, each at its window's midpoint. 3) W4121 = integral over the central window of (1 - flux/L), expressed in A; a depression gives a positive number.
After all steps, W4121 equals 5.0 A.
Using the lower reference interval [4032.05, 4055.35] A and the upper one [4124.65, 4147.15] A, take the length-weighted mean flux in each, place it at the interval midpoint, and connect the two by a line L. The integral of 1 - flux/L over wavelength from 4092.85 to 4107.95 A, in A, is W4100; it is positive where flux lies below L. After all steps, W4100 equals 4.1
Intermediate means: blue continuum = 19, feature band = 13.5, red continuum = 18.1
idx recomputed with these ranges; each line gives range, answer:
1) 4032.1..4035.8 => 16.4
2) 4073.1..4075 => 17.4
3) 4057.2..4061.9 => 18.5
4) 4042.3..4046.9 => 17.8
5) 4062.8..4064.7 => 13.3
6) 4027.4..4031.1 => 23.4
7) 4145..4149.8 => 19.8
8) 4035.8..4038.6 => 18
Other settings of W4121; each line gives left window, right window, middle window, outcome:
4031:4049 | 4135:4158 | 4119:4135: 1.63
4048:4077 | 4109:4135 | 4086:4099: 1.43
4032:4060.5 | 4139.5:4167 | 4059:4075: 0.65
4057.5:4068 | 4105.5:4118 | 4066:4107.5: 4.45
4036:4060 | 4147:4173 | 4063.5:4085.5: 1.06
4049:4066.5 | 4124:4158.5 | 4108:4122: 0.64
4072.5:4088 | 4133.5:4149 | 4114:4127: 0.62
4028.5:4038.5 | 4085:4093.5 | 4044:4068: -2.18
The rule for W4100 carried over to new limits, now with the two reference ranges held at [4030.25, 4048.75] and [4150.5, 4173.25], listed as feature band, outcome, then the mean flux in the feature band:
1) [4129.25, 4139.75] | 0.7 A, 17.3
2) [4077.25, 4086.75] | 0.3 A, 17.9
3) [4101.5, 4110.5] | 2.0 A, 14.4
